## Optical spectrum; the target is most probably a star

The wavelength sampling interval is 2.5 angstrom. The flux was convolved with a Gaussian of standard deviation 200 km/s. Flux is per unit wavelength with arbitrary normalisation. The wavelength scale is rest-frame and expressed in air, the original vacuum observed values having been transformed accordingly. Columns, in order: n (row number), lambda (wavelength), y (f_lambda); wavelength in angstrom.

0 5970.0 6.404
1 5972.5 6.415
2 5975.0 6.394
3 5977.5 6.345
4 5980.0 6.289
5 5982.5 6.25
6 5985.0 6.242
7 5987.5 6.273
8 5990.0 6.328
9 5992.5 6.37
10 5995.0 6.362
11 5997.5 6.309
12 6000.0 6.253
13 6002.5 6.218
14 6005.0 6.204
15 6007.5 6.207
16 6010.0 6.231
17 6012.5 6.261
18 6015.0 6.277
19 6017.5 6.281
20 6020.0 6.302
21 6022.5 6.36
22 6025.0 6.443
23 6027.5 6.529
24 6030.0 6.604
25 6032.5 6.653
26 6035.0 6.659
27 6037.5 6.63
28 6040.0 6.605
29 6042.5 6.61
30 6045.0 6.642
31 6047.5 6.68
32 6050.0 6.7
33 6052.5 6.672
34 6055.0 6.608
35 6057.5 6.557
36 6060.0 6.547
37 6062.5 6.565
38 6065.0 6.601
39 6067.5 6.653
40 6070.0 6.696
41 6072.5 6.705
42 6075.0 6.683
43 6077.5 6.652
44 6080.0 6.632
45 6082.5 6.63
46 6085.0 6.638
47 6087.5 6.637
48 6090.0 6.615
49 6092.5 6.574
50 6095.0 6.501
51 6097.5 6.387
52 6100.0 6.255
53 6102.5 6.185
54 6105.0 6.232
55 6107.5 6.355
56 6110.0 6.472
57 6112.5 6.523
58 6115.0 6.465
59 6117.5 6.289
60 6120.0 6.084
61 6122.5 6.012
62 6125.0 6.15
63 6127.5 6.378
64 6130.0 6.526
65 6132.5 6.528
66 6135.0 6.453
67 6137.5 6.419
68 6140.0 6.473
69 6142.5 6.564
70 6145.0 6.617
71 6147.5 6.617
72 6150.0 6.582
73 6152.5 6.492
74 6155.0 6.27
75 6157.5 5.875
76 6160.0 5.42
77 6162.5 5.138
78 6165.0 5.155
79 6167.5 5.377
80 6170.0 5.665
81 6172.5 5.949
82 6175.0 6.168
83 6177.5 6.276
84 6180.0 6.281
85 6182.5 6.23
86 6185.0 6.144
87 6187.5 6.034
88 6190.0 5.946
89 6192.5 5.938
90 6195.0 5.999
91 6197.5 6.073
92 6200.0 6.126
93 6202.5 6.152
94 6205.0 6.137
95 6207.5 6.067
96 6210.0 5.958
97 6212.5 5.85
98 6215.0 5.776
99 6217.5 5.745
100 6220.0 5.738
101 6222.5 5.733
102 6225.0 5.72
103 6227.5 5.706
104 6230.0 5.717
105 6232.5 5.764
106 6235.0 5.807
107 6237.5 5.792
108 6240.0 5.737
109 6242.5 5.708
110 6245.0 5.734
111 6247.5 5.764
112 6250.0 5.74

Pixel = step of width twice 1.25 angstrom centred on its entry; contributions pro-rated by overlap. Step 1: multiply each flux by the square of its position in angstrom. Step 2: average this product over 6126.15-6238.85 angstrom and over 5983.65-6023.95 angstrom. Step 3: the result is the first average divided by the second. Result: 1.02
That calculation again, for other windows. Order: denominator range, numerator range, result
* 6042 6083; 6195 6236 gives 0.93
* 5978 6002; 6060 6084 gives 1.08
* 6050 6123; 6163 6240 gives 0.94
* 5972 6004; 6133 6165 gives 1.04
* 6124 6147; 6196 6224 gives 0.94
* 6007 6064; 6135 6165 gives 0.99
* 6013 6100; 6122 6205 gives 0.97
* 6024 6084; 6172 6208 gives 0.96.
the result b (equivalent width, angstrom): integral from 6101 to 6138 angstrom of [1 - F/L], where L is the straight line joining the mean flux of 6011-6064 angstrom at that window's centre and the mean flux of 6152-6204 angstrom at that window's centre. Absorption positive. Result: -0.9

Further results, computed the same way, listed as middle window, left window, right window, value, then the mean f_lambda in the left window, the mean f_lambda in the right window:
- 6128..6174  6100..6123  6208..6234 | -0.1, 6.3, 5.78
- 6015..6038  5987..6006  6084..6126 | -0.6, 6.29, 6.37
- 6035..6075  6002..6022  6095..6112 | -2.2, 6.25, 6.34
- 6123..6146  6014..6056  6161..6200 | -1.3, 6.55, 5.9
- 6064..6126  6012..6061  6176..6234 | -1.3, 6.54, 5.96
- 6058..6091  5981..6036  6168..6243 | -2.3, 6.34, 5.93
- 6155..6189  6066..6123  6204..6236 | 1.3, 6.48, 5.82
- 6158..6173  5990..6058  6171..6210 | 1.7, 6.45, 6.09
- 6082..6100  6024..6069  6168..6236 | -0.3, 6.61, 5.95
